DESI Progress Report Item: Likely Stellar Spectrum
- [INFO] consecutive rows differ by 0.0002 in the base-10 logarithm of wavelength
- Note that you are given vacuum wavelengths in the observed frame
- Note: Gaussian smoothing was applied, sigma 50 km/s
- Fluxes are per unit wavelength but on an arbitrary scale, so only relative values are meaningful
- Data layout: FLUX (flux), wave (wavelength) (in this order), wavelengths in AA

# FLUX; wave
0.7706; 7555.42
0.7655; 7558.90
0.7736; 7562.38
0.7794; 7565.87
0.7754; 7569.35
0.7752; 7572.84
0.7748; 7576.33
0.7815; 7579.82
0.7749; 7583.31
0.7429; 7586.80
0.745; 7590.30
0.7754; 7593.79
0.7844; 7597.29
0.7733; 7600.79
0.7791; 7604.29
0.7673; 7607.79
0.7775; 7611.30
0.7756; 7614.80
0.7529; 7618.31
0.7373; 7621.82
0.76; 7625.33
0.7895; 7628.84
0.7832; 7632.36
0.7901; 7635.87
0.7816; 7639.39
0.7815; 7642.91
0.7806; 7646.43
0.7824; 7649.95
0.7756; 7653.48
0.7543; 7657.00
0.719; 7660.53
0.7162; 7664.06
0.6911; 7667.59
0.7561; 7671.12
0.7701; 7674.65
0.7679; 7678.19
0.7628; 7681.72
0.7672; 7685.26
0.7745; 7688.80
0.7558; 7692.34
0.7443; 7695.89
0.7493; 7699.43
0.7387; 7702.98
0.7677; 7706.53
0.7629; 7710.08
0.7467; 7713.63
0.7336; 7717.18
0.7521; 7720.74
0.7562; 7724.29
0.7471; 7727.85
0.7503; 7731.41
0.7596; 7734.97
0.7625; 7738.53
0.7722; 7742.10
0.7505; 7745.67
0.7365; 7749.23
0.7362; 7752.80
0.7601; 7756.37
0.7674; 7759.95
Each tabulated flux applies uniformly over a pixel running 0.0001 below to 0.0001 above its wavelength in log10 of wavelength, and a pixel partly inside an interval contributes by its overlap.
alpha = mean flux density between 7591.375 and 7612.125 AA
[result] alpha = 0.775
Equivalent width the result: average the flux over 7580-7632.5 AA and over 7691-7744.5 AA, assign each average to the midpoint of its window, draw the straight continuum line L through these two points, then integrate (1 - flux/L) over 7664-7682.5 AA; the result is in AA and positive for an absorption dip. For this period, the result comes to 0.3 AA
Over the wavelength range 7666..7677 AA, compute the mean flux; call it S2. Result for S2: 0.741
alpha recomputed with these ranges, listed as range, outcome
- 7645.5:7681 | 0.751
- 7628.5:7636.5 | 0.787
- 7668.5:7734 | 0.755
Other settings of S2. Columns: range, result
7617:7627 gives 0.75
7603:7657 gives 0.774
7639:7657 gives 0.778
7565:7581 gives 0.777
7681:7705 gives 0.756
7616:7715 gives 0.759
